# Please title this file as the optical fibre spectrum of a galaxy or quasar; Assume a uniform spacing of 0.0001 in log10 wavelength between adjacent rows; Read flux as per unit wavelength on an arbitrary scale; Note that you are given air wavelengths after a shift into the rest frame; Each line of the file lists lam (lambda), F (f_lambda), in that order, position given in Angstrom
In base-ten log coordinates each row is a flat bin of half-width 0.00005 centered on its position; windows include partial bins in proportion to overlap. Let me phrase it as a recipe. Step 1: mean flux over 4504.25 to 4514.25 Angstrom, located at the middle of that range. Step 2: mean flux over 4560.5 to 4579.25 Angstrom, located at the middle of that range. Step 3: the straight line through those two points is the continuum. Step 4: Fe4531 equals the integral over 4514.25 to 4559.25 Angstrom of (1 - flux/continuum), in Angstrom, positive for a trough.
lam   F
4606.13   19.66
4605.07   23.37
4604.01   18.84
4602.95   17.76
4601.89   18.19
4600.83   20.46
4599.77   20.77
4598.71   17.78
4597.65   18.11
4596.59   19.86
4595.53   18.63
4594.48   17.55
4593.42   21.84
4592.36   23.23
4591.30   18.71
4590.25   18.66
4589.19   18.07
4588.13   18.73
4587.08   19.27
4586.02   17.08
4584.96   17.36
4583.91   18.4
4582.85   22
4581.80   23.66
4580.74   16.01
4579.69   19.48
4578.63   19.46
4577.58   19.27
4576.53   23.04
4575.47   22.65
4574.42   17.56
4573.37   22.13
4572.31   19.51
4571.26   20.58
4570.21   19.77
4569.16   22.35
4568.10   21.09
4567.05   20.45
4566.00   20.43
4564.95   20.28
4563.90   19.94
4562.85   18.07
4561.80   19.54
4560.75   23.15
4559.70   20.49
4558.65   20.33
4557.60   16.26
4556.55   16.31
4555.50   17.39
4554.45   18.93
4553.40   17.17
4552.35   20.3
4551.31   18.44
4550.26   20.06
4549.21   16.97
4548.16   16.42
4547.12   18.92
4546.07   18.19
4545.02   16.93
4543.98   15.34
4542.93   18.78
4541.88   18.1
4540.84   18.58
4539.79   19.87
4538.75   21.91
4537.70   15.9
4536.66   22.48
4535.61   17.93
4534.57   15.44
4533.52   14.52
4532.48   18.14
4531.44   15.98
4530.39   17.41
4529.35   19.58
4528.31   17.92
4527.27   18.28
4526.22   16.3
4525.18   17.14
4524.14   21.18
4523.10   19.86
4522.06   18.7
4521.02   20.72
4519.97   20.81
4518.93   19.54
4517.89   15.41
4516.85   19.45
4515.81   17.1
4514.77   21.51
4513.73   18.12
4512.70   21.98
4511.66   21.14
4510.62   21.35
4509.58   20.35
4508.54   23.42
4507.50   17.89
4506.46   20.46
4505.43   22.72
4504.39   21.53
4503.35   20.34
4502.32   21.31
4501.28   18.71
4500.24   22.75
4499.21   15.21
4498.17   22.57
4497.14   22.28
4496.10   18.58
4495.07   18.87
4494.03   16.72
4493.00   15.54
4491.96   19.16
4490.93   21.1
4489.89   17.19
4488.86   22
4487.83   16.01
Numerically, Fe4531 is 5.2 Angstrom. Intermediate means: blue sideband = 20.9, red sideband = 20.5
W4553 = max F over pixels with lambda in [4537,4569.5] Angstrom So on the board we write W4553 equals 23.15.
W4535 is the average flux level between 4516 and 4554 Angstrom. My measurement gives 18.3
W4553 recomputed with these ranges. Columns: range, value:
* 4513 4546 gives 22.48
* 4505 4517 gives 23.42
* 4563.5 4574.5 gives 22.35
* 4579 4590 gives 23.66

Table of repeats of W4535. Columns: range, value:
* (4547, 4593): 19.5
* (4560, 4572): 20.5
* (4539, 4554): 18.2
